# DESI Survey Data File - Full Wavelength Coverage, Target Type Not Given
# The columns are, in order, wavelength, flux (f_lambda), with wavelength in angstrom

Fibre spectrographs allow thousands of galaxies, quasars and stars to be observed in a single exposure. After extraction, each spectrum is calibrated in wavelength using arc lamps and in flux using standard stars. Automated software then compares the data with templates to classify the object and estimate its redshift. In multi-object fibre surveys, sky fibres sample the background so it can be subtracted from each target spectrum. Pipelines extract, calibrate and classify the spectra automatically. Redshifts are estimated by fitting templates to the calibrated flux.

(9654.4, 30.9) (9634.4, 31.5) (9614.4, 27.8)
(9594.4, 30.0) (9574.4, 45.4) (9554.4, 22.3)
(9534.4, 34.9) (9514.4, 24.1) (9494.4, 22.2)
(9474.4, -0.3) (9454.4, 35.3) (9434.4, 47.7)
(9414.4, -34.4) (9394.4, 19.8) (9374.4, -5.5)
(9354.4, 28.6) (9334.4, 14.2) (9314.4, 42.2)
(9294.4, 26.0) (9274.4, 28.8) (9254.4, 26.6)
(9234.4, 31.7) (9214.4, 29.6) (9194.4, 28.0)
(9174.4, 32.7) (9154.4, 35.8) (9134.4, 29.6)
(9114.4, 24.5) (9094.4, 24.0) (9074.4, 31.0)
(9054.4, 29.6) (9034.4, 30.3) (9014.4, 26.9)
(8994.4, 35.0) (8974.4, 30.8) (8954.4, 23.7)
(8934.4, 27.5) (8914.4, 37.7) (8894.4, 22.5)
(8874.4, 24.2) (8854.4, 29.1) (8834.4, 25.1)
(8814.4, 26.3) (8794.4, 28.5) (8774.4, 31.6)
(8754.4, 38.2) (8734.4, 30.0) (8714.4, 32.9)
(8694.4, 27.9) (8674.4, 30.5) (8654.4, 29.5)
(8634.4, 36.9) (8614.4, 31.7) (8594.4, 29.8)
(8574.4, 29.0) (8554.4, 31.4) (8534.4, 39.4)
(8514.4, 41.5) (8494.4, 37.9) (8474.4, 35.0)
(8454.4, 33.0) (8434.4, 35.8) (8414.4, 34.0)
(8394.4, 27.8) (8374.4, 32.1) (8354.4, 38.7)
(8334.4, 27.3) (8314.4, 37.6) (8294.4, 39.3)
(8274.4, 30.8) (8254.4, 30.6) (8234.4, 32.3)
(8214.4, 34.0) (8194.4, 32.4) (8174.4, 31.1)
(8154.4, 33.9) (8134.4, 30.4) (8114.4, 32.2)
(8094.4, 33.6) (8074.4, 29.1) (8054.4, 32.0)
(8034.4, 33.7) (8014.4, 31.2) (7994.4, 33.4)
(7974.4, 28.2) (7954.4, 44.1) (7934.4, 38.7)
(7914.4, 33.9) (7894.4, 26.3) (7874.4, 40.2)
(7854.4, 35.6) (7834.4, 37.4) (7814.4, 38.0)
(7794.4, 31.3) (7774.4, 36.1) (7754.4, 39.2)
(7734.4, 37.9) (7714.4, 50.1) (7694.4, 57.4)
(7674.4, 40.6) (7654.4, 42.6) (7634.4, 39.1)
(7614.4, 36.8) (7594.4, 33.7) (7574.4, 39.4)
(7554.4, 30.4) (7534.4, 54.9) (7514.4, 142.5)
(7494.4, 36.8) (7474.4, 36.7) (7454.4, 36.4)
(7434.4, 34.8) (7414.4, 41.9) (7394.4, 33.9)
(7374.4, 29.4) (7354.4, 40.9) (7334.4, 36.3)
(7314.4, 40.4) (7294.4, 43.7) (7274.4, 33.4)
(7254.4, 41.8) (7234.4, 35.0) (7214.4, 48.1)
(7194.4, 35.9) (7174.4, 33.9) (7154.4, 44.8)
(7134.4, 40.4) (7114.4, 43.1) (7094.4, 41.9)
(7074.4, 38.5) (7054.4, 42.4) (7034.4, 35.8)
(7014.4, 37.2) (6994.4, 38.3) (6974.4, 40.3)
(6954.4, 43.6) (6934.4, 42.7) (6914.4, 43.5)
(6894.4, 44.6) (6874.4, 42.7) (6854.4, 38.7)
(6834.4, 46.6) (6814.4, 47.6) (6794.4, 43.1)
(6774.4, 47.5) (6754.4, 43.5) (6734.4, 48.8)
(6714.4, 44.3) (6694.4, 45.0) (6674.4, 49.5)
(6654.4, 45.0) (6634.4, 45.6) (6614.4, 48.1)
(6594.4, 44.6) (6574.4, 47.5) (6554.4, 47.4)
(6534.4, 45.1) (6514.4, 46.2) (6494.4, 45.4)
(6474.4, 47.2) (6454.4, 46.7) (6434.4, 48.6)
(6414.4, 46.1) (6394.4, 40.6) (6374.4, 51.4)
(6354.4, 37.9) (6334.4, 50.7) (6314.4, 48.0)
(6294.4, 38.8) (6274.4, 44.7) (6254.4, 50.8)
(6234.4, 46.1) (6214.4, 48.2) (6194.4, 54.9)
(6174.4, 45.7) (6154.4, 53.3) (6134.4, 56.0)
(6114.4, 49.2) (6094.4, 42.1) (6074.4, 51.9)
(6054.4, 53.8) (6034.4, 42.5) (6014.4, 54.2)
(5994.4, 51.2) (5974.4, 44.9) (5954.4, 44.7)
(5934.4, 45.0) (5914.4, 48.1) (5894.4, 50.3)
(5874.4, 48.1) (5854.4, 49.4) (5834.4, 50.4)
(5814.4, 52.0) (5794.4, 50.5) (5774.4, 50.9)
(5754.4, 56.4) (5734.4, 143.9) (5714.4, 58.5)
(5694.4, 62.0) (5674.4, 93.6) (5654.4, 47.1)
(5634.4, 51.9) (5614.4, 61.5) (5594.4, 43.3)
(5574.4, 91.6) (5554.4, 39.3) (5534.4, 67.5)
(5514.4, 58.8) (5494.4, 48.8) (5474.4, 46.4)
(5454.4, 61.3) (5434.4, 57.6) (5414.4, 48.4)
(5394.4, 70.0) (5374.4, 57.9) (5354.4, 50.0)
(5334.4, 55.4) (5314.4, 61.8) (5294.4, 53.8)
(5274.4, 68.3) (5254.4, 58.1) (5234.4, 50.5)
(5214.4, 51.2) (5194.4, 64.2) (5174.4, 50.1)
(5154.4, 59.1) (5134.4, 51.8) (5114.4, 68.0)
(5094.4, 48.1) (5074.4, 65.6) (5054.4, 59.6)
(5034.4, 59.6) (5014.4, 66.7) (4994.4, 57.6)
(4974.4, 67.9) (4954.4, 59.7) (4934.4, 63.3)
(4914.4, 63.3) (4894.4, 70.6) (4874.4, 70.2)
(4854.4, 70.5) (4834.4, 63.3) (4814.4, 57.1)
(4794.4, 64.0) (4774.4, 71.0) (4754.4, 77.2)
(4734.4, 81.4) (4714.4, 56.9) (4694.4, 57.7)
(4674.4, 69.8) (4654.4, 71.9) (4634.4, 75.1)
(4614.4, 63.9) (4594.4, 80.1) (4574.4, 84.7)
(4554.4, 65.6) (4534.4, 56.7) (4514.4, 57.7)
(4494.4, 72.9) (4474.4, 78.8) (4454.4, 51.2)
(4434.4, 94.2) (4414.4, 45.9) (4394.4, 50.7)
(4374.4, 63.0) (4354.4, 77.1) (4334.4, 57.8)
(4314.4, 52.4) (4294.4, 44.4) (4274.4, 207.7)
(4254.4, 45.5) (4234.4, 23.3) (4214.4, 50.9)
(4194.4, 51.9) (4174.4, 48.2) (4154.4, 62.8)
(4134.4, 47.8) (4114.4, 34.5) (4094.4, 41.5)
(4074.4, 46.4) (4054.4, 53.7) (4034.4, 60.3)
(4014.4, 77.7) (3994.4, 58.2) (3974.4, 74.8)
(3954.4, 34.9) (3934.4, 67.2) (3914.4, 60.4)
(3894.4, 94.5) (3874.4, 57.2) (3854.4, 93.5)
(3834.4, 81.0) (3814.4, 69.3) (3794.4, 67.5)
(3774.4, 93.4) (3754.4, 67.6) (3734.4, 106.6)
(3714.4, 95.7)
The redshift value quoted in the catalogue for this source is 0.145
